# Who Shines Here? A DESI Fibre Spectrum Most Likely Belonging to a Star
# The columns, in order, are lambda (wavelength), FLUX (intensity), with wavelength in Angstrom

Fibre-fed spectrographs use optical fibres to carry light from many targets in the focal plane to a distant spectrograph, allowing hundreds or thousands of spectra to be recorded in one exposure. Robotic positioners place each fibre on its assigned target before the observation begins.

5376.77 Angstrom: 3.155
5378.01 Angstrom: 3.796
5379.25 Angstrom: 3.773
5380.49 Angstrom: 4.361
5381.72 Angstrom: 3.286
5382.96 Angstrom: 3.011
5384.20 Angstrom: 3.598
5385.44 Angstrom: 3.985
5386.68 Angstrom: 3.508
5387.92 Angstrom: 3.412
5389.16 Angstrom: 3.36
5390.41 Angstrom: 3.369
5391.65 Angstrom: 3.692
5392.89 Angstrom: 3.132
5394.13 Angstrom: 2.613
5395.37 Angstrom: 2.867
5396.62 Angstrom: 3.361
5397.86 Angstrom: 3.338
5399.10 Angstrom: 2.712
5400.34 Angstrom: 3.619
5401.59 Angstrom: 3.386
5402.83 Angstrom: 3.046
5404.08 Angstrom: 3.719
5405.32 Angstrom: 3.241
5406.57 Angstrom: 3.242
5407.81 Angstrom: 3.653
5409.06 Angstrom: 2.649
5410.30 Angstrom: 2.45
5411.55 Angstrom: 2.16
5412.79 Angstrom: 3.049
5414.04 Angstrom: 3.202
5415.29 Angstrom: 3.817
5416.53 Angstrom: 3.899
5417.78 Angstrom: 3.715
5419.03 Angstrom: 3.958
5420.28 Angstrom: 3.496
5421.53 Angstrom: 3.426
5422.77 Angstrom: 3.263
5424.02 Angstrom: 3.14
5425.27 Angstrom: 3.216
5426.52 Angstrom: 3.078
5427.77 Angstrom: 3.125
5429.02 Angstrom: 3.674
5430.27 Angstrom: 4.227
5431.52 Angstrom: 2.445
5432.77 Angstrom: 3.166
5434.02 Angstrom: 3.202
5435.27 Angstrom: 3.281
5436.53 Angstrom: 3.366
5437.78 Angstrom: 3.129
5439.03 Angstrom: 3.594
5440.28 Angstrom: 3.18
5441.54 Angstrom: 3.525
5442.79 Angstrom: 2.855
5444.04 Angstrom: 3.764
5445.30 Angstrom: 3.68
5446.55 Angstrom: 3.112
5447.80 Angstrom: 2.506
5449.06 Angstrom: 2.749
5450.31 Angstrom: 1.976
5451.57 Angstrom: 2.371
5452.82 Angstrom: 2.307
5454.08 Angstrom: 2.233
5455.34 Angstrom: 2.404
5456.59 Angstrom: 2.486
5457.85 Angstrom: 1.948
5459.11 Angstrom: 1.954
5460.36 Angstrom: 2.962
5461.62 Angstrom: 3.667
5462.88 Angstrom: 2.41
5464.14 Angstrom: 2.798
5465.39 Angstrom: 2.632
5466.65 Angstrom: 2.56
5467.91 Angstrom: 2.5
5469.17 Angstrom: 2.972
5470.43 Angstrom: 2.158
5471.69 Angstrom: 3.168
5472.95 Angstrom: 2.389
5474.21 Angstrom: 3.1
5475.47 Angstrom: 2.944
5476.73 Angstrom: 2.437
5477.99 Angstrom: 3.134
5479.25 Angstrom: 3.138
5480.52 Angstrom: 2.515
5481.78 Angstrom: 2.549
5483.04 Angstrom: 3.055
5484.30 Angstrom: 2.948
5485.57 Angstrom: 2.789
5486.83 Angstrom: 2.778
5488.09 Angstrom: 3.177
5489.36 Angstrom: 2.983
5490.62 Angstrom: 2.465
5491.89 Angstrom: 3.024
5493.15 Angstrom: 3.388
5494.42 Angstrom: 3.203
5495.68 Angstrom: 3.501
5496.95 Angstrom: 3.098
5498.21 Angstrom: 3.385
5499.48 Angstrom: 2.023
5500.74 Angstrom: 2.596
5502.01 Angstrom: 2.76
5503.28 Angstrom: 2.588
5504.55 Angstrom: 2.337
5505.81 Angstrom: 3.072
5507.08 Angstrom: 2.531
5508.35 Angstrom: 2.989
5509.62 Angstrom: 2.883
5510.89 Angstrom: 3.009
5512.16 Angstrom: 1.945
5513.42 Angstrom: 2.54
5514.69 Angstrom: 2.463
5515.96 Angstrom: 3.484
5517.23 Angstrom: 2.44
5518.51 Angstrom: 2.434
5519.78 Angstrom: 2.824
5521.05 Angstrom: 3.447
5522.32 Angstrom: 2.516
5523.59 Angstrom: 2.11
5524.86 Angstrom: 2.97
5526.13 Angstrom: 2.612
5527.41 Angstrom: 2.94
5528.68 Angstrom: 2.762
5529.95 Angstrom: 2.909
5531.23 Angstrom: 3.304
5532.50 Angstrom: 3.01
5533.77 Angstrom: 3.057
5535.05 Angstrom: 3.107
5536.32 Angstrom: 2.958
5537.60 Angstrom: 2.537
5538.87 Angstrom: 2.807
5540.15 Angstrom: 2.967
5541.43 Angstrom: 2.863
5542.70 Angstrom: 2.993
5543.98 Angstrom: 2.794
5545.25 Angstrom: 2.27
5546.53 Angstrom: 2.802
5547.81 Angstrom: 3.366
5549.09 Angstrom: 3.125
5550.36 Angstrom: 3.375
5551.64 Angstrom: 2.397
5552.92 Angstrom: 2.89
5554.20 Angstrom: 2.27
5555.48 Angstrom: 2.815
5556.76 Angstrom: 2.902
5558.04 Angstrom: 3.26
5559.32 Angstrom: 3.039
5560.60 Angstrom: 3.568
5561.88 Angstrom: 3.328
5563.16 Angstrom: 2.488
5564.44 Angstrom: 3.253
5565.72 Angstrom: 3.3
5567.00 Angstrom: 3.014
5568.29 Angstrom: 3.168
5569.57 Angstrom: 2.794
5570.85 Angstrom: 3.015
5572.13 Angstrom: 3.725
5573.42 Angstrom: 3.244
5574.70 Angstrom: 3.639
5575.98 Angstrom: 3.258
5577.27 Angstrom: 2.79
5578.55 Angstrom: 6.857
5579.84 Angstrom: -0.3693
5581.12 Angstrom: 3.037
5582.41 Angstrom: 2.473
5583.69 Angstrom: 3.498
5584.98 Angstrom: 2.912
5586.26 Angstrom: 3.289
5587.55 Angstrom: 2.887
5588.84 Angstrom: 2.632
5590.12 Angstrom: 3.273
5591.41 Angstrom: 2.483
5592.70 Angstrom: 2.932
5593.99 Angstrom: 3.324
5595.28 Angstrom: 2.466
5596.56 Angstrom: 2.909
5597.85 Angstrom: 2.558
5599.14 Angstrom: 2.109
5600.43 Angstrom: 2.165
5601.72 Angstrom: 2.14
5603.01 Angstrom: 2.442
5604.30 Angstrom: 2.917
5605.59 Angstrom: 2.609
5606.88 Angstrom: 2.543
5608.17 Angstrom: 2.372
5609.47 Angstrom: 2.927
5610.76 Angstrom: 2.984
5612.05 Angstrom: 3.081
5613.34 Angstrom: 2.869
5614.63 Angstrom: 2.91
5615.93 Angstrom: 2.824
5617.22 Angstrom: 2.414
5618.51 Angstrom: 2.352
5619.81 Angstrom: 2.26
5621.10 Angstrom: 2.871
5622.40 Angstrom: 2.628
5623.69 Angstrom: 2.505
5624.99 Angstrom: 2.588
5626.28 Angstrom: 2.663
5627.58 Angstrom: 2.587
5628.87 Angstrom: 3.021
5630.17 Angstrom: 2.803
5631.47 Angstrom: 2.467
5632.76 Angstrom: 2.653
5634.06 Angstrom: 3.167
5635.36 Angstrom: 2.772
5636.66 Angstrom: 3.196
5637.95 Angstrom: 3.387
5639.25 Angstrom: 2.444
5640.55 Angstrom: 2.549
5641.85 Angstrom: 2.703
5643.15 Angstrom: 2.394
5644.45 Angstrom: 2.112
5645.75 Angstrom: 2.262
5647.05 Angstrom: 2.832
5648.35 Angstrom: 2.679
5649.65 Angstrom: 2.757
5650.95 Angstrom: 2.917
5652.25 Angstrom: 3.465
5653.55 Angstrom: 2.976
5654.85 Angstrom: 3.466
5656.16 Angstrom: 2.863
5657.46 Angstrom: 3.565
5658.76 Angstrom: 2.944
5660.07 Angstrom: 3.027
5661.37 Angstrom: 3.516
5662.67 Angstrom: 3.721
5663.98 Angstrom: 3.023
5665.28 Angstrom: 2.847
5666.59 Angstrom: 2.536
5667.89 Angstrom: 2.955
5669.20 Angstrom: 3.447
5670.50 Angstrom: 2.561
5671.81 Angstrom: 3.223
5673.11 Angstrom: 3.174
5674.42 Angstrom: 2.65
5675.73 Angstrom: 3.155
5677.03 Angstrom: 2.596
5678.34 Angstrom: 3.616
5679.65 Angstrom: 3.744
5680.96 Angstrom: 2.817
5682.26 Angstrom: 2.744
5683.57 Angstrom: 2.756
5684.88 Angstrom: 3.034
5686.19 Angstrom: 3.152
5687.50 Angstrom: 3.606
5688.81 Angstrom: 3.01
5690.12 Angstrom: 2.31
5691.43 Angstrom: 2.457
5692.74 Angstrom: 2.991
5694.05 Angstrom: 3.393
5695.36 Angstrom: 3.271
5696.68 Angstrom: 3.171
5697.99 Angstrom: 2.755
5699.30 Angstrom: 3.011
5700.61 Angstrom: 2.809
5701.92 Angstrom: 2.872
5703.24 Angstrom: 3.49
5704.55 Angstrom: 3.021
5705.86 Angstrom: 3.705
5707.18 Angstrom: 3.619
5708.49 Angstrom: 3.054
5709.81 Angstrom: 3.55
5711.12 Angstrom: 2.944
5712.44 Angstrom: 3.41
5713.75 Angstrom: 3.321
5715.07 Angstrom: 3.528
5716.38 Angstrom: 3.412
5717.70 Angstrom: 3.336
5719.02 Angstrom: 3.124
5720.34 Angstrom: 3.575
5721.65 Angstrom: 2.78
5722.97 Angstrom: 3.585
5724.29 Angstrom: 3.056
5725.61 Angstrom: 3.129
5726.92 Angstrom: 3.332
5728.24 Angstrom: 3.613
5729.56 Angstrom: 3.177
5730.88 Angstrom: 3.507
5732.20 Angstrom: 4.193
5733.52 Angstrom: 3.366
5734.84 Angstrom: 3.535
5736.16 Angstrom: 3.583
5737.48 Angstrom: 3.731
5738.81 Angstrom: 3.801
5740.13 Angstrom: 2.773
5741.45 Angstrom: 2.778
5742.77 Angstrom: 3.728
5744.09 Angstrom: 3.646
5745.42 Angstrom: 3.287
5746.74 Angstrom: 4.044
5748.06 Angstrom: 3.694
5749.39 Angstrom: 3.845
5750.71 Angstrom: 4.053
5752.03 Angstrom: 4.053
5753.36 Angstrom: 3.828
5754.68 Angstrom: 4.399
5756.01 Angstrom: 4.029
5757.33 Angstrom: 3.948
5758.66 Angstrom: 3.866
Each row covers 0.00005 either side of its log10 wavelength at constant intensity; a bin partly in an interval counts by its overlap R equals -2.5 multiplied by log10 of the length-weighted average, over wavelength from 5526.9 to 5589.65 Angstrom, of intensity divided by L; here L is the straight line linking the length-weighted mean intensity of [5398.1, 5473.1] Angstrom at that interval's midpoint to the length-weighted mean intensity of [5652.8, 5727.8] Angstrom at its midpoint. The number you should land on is 0.03 mag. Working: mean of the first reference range 3.03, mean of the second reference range 3.14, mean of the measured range 3.01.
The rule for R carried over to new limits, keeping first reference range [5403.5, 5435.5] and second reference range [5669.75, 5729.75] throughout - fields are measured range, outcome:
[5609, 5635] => 0.17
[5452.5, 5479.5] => 0.23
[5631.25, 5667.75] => 0.09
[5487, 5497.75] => 0.05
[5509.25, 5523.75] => 0.20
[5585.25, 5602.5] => 0.18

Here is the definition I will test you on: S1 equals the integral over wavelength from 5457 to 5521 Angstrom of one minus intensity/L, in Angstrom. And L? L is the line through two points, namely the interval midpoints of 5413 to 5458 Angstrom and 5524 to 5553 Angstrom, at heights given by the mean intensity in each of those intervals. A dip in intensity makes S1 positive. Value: 5.0 Angstrom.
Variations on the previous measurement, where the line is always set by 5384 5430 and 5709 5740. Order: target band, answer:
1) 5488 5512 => 3.3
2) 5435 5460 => 3.8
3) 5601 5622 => 4.4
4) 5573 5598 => 2.6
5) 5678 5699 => 2.2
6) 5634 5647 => 2.7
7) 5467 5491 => 3.8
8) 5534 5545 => 1.6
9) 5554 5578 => 1.6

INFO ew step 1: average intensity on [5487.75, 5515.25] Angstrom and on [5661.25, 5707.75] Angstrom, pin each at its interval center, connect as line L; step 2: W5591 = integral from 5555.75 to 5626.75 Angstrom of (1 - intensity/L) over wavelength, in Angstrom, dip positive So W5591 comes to 1.5 Angstrom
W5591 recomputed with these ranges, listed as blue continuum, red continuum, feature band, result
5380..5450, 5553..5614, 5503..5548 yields 3.7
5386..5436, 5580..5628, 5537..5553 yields 0.0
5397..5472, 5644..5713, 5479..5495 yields 0.7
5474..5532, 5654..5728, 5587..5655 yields 6.9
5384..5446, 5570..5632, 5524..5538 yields 0.4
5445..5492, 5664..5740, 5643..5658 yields 1.1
